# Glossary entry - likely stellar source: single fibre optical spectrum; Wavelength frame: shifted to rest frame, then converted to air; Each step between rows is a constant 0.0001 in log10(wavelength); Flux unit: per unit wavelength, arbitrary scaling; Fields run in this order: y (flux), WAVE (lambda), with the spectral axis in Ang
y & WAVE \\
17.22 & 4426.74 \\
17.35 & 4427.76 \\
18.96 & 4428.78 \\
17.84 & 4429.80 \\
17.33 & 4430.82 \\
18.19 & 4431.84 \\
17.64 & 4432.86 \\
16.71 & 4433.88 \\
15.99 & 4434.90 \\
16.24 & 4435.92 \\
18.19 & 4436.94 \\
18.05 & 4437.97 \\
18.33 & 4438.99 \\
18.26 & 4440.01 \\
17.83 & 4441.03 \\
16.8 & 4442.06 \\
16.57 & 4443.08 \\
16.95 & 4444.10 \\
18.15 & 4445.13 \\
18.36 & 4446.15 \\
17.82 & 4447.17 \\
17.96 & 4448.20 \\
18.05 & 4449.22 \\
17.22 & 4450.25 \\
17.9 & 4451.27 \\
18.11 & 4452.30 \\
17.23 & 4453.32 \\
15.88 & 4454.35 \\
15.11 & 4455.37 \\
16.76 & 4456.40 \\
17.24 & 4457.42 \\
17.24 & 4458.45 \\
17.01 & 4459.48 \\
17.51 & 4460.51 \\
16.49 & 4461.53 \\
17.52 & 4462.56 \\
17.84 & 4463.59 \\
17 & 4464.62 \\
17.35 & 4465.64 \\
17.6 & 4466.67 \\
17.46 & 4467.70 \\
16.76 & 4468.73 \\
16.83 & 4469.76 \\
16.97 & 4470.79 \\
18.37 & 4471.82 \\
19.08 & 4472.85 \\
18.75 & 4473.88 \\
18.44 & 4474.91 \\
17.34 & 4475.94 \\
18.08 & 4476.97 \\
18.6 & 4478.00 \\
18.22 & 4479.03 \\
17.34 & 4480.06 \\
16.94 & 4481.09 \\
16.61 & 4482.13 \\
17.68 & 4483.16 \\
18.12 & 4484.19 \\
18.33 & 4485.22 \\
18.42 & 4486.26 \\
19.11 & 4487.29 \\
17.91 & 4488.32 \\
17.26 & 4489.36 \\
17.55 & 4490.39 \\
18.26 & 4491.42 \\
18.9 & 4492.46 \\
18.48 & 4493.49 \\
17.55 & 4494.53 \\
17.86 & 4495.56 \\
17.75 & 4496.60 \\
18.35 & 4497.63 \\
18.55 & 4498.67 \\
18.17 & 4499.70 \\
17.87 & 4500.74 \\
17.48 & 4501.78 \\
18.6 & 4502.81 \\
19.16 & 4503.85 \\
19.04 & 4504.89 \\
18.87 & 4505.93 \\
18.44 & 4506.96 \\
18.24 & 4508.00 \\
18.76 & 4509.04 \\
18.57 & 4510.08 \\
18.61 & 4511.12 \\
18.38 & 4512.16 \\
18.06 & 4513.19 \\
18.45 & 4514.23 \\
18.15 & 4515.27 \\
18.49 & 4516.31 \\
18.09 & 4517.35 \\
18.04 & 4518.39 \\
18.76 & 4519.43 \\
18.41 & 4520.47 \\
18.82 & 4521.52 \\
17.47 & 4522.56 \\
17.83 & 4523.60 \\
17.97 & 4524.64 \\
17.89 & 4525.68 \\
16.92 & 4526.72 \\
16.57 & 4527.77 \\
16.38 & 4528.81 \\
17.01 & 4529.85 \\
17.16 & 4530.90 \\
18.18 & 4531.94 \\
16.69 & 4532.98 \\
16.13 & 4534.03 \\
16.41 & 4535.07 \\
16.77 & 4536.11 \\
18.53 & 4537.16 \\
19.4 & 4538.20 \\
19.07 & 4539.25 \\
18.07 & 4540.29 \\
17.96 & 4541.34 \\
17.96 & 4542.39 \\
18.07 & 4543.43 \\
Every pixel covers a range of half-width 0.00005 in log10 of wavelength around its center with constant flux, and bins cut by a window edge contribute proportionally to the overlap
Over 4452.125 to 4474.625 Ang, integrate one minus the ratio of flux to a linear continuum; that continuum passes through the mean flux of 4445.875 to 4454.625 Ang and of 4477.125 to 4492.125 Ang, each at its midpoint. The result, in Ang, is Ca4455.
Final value 0.58 Ang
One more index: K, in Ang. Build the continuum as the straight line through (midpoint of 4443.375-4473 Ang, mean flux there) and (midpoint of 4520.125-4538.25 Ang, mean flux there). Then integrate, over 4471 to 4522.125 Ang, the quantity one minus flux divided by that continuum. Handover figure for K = -2.5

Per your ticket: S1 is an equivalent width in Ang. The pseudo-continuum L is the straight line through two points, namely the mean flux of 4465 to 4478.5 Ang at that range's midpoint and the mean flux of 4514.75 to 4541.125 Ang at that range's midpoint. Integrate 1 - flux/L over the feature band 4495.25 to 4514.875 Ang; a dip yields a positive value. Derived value -0.7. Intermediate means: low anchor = 17.8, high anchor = 17.7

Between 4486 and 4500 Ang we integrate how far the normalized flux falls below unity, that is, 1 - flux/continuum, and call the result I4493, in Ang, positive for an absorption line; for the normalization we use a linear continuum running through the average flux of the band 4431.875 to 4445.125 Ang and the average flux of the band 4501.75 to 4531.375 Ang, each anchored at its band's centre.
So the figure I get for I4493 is -0.2 Ang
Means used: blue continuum 17.4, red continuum 18.1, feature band 18.2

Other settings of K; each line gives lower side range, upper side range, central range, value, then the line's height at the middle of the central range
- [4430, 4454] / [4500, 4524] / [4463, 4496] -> 0.3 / 18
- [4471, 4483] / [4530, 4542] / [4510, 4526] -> -0.5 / 17.7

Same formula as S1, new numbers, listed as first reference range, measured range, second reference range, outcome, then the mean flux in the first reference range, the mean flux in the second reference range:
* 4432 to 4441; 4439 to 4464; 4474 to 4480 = 0.5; 17.5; 18.1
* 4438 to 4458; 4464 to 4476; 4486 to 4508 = 0.1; 17.4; 18.3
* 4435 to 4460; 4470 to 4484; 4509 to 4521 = 0.0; 17.4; 18.4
